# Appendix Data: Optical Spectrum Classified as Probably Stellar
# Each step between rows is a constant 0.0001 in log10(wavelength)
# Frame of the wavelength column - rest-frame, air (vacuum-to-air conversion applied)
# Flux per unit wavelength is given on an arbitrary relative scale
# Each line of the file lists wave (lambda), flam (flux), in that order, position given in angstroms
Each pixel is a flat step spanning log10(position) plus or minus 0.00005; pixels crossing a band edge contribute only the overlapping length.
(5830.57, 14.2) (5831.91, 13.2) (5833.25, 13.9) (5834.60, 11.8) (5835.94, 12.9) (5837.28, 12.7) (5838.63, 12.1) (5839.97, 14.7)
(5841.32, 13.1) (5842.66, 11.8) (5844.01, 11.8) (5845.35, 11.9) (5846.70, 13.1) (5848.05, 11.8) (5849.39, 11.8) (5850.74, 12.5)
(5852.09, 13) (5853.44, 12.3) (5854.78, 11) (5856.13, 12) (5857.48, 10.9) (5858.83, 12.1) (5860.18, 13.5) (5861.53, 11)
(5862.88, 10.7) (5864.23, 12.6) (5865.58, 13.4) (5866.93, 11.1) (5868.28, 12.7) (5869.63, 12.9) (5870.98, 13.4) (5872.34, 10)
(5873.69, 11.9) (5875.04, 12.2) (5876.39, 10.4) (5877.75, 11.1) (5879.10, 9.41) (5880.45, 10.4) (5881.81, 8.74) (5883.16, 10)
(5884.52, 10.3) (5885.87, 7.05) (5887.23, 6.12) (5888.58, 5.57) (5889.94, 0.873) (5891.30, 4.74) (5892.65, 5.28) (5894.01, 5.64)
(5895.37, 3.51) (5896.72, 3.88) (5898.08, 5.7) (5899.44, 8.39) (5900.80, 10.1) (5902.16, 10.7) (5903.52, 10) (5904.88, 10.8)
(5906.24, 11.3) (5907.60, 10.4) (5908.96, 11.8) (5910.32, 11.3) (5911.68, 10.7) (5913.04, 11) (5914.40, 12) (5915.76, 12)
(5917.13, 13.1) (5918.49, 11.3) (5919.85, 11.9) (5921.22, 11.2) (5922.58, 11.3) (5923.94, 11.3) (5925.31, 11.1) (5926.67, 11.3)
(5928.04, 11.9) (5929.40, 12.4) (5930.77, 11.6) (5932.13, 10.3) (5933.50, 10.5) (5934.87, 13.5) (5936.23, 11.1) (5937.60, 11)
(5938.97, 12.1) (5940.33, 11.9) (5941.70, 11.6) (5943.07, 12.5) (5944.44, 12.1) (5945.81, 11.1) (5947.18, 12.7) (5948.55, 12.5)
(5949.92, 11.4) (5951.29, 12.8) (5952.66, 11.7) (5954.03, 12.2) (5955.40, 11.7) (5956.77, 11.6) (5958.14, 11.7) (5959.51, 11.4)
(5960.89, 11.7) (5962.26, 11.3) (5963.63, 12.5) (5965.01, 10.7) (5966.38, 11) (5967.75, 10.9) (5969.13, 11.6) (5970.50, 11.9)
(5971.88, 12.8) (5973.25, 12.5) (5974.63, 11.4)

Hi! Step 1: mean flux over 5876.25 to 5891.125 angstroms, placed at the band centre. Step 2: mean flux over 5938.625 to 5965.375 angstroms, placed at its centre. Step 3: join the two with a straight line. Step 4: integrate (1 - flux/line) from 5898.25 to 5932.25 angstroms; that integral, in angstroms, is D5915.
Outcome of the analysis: -4.6 angstroms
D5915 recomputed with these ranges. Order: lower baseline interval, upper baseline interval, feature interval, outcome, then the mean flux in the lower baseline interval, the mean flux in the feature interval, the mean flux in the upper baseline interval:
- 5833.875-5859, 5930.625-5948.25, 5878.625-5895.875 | 7.59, 12.3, 6.74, 11.7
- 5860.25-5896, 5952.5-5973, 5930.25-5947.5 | -1.03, 9.34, 11.7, 11.7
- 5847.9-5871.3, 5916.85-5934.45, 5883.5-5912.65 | 9.57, 12.1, 7.88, 11.5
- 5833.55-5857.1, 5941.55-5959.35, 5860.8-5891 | 5.52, 12.4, 10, 12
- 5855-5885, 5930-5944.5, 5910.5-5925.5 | 0.03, 11.4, 11.5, 11.6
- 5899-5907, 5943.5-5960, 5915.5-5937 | -1.07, 10.3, 11.6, 11.9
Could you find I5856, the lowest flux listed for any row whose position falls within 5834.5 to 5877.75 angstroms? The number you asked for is 10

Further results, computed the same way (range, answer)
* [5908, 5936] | 10.3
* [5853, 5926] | 0.873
